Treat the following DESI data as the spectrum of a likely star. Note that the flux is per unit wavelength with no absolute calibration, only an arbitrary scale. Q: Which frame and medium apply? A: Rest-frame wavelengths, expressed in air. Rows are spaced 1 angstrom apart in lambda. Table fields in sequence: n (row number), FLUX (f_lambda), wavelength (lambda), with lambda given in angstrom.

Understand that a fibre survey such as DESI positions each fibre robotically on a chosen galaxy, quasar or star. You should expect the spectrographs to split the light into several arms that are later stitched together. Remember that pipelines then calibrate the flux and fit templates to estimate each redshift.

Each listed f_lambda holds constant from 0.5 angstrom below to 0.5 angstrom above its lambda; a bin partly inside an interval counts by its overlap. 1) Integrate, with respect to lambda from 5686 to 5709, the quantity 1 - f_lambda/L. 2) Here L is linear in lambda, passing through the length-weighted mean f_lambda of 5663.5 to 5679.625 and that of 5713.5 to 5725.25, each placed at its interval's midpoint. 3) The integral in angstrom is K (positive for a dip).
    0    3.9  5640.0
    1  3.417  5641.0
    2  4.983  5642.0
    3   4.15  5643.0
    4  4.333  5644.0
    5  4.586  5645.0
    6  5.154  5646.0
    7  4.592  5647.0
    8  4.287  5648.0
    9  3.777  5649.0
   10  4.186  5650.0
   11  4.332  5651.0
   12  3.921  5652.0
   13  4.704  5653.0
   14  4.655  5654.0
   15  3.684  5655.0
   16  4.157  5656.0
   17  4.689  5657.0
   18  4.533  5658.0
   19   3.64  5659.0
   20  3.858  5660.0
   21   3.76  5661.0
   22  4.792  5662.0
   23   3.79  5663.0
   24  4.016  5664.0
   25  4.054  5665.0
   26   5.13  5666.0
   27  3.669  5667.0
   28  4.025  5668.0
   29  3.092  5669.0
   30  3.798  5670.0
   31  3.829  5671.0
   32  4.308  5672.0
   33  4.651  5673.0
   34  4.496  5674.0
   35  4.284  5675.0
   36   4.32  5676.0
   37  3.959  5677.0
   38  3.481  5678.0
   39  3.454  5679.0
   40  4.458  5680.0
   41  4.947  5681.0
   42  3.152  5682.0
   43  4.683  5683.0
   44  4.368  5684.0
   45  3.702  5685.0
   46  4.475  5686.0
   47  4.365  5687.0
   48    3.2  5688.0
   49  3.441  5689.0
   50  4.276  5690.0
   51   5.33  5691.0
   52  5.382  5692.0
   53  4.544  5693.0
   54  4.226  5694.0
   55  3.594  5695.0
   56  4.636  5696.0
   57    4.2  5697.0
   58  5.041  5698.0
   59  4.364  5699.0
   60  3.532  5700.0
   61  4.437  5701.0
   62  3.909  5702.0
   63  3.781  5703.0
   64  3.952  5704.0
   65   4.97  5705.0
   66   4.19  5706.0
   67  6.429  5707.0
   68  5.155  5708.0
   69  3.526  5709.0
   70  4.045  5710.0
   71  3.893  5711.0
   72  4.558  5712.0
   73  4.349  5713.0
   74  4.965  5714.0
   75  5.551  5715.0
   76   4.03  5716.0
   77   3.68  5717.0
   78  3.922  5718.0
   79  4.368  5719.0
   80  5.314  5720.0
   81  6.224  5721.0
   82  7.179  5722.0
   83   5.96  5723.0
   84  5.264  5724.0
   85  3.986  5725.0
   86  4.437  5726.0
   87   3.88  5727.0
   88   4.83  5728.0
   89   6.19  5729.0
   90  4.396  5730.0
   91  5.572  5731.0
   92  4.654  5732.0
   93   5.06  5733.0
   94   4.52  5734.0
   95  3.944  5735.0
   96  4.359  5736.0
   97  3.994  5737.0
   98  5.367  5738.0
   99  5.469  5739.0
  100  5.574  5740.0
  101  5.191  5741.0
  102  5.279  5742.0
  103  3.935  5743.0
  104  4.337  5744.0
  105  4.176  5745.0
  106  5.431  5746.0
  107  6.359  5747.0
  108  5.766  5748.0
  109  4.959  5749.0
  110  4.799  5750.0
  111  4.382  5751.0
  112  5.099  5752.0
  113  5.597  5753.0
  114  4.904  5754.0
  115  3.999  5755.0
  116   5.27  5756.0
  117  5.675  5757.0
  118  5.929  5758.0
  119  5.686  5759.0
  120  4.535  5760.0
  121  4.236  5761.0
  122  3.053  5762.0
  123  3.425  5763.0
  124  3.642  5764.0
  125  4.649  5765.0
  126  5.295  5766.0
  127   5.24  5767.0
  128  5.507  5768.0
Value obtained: 1.02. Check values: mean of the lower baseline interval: 4.04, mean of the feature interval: 4.39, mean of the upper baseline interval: 5.06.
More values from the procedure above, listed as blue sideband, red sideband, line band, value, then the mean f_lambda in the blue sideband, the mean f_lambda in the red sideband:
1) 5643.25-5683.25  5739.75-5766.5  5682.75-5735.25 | -0.62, 4.18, 4.85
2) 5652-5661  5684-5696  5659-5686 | 0.92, 4.2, 4.25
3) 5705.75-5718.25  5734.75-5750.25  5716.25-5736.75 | -0.67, 4.5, 4.95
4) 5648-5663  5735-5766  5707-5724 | -0.97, 4.18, 4.83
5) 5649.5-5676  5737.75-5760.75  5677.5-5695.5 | 1.02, 4.16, 5.11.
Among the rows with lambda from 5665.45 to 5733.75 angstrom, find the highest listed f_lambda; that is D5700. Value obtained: 7.179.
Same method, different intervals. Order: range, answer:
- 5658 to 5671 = 5.13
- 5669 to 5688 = 4.947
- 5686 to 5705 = 5.382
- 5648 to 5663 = 4.792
